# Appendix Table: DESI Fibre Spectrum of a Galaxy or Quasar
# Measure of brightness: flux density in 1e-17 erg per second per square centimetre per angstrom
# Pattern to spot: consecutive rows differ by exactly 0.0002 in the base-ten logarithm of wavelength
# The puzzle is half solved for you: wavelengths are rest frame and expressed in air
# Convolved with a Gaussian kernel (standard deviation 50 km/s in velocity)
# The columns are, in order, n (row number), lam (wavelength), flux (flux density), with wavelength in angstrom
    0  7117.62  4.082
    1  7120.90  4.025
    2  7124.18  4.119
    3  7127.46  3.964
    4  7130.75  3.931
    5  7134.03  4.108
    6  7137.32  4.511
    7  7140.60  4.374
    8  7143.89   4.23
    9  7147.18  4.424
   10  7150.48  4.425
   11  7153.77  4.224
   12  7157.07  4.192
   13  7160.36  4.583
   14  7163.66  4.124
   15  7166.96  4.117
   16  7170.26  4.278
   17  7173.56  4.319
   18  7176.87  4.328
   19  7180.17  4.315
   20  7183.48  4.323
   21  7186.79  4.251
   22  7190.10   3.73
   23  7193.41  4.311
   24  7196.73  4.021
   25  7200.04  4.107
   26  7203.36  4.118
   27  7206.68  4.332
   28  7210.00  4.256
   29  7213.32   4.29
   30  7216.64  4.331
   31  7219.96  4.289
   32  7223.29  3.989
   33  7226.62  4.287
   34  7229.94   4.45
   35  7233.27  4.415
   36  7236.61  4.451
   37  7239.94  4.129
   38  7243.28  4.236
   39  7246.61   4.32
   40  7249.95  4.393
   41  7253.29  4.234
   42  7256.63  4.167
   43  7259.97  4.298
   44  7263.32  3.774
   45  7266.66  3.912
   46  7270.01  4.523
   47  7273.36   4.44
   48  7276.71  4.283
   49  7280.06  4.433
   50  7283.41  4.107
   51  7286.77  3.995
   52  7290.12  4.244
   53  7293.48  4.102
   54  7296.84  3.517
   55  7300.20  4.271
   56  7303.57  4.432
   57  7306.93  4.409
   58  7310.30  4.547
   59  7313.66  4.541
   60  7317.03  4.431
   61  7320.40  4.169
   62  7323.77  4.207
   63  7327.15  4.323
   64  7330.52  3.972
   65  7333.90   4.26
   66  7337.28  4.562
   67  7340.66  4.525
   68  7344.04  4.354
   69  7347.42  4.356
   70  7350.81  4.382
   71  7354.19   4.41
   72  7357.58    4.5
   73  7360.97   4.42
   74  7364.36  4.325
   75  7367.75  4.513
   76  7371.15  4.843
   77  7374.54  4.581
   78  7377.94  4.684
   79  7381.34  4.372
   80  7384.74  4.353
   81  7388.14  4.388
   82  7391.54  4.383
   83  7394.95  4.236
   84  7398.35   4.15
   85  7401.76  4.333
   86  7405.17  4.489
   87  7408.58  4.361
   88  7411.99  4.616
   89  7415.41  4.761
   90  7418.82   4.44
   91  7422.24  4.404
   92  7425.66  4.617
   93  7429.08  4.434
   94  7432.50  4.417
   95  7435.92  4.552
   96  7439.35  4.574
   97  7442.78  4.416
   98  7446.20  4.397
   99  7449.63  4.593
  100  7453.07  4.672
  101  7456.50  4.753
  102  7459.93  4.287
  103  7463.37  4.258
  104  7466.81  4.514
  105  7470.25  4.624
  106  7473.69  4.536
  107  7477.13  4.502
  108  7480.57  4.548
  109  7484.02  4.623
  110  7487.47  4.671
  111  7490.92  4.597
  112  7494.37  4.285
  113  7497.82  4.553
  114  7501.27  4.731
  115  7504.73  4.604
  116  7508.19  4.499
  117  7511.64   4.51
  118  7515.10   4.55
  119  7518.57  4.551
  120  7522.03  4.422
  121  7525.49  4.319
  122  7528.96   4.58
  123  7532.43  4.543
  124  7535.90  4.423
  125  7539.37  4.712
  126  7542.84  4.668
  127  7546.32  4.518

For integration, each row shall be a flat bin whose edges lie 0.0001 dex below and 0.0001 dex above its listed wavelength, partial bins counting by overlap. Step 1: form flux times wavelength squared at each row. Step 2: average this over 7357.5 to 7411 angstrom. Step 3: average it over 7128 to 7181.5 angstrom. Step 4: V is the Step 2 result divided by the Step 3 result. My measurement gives 1.1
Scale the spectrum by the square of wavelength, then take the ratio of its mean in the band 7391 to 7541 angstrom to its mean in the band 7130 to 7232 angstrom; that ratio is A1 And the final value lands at 1.15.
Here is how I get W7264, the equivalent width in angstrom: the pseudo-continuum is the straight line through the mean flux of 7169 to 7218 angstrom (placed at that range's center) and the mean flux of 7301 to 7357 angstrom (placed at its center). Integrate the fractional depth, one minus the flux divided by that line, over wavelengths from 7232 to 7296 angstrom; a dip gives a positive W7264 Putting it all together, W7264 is 1.1 angstrom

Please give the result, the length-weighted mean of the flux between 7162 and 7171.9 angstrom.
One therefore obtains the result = 4.17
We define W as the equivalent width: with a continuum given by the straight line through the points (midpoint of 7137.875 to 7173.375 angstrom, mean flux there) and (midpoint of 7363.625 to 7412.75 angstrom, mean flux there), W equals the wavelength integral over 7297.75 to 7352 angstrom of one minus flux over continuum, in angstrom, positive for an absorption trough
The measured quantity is 0.7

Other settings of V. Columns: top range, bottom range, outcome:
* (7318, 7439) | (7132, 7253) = 1.09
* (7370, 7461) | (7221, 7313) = 1.10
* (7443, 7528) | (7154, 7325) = 1.14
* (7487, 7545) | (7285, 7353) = 1.12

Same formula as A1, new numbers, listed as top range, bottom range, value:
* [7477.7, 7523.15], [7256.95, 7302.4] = 1.16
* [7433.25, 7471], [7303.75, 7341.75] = 1.07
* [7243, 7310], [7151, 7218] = 1.02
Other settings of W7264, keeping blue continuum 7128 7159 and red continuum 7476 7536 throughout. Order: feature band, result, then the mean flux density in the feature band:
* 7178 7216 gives 0.96 angstrom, 4.19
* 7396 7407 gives 0.33 angstrom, 4.32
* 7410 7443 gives -0.40 angstrom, 4.53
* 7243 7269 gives 1.03 angstrom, 4.17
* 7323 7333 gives 0.52 angstrom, 4.17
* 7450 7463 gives -0.13 angstrom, 4.54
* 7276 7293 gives 0.64 angstrom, 4.2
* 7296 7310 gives 0.47 angstrom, 4.23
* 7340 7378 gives -0.52 angstrom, 4.48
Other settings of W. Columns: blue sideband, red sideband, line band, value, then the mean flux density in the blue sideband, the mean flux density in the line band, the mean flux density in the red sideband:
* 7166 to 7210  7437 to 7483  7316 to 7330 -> 0.34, 4.2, 4.25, 4.52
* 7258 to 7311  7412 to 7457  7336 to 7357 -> -0.45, 4.2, 4.43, 4.54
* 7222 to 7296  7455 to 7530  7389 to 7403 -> 0.38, 4.23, 4.28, 4.52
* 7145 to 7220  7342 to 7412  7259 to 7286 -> 0.74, 4.25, 4.21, 4.43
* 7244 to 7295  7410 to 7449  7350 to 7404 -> -0.19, 4.22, 4.43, 4.51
